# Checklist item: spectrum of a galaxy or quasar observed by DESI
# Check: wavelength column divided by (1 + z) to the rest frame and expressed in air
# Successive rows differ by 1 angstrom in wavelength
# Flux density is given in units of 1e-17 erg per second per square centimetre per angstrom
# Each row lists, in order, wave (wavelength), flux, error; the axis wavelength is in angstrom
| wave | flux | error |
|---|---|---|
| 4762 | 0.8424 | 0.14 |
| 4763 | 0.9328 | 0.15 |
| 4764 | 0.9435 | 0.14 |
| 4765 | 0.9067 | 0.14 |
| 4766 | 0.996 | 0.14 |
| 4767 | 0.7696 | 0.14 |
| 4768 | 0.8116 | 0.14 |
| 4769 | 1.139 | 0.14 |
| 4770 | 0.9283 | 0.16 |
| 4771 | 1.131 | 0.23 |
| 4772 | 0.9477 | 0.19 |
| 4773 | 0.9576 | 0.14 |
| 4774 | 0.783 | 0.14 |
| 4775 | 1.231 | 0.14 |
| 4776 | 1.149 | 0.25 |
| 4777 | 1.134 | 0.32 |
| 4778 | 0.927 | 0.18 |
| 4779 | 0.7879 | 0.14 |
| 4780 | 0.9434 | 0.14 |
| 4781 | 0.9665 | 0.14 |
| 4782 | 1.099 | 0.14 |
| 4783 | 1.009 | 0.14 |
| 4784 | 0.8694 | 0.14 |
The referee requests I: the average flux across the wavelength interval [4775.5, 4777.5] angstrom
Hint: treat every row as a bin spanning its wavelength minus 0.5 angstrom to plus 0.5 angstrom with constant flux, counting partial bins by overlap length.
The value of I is 1.14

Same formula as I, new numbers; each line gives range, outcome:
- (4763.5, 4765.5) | 0.925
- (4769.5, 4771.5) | 1.03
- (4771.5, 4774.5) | 0.896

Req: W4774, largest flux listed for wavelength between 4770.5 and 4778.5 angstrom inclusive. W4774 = 1.231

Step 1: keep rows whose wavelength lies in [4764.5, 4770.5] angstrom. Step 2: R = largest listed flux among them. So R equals 1.139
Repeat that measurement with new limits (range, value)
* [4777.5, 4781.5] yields 0.9665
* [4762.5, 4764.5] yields 0.9435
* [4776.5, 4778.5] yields 1.134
